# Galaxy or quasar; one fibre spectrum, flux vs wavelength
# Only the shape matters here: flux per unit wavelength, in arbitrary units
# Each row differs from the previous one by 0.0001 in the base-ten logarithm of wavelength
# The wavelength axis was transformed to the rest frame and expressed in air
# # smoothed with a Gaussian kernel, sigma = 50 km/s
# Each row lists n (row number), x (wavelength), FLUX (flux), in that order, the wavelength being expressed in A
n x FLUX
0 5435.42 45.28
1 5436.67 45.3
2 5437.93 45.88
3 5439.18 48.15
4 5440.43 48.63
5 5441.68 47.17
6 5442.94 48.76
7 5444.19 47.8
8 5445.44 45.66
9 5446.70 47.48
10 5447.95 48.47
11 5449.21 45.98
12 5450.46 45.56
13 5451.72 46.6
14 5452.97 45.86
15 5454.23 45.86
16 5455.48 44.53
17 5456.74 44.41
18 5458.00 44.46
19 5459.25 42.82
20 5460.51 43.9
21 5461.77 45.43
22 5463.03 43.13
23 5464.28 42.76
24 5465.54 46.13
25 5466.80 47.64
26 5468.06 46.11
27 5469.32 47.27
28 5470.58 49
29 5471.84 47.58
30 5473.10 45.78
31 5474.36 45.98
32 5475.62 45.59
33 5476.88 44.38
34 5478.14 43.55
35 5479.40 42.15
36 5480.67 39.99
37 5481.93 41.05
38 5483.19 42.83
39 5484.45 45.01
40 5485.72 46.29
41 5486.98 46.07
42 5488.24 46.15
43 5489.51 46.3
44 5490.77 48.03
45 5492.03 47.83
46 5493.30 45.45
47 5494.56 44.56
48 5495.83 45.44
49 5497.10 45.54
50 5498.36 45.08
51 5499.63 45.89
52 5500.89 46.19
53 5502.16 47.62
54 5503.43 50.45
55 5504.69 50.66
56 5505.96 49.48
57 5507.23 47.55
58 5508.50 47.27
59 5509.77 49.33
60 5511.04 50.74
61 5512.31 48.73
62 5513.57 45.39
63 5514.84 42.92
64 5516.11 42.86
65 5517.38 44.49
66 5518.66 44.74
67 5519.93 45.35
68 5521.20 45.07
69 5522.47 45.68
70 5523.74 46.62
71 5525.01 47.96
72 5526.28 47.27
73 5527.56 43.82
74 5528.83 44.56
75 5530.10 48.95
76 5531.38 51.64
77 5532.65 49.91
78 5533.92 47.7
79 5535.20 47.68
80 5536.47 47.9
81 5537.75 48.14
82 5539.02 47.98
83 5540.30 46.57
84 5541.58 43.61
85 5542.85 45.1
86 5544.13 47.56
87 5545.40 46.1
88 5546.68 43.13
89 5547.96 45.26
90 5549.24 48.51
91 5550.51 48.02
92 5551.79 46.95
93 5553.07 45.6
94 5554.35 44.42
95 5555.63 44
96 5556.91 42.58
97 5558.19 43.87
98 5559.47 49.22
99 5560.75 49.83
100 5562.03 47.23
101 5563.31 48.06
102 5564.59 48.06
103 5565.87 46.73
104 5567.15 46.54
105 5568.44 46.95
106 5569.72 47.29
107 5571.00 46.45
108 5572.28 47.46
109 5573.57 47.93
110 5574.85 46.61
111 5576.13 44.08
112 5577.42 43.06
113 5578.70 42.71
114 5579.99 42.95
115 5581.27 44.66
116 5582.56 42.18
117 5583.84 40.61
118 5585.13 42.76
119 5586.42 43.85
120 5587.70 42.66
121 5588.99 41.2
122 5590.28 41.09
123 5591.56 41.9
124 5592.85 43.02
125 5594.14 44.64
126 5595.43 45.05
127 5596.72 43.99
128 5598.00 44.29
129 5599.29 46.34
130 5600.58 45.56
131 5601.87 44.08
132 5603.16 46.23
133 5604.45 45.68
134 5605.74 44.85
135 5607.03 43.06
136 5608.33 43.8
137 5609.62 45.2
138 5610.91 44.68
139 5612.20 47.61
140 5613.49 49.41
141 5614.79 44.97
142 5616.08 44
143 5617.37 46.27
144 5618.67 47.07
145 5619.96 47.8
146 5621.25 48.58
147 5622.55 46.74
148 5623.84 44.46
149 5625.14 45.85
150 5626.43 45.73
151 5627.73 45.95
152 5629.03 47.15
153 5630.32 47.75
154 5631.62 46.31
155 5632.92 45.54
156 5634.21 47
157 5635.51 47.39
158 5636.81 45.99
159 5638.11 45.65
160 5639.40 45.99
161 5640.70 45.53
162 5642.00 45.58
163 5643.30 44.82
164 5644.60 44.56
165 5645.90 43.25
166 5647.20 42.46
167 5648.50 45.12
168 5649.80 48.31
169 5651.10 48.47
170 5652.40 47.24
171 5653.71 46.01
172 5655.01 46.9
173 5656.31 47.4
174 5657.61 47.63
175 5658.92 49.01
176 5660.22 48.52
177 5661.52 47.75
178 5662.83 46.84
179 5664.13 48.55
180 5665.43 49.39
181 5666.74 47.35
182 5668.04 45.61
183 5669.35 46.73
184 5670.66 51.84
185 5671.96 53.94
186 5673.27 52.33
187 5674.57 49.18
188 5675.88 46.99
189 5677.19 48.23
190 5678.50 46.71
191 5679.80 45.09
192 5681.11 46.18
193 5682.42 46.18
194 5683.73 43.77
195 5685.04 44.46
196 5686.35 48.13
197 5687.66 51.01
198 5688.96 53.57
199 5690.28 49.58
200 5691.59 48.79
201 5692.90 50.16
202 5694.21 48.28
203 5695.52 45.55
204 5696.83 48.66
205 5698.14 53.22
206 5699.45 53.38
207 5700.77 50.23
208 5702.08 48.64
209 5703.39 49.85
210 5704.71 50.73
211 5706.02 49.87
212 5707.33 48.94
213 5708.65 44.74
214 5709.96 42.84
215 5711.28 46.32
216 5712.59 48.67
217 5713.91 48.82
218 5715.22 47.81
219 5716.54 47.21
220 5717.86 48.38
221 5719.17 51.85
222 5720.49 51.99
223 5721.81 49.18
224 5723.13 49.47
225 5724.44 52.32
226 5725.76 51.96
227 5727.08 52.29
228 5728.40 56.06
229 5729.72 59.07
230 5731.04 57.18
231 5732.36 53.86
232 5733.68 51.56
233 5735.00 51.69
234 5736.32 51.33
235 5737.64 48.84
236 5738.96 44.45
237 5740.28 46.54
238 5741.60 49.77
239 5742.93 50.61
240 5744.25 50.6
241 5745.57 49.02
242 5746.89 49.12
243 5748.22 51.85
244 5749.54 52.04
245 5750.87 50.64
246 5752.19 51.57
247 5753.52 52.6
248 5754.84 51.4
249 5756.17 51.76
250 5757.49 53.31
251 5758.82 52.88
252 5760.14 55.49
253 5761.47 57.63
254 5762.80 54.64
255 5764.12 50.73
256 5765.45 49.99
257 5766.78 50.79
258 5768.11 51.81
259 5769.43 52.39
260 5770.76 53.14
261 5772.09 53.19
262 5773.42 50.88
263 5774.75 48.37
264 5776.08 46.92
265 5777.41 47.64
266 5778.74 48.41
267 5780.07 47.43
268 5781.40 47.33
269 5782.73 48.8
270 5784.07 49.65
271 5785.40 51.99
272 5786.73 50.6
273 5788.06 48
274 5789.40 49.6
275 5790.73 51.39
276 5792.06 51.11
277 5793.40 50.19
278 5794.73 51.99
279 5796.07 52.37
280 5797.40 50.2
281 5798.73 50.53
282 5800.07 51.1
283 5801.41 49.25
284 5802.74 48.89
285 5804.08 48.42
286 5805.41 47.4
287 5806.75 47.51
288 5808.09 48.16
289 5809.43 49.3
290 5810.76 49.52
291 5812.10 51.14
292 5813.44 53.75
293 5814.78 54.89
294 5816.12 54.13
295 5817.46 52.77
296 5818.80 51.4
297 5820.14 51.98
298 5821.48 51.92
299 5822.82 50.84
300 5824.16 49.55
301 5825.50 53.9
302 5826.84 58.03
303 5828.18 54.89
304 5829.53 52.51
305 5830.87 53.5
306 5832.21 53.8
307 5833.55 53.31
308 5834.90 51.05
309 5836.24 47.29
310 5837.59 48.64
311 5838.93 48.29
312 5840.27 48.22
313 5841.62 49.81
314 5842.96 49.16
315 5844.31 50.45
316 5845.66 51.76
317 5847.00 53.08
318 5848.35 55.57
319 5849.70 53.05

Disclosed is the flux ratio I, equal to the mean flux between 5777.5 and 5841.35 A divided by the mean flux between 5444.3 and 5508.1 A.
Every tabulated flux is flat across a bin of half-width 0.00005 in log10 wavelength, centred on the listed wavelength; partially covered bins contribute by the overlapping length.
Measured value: 1.11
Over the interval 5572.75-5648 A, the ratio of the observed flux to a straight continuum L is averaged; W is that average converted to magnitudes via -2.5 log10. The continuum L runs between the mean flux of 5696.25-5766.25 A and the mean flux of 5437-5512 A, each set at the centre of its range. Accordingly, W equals 0.08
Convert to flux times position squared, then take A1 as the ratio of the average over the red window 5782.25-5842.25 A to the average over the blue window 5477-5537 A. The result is 1.2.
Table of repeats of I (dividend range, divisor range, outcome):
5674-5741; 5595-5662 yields 1.07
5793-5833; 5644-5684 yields 1.09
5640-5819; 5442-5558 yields 1.08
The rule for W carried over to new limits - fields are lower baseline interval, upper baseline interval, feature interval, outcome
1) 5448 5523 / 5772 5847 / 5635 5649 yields 0.070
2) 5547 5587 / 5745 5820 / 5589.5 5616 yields 0.041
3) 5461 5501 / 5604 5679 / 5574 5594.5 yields 0.078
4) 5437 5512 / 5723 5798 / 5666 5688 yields 0.042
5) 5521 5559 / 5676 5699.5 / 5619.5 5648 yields 0.039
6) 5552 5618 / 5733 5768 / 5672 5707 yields 0.001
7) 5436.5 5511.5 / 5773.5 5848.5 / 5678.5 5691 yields 0.032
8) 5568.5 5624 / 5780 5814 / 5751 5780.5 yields -0.053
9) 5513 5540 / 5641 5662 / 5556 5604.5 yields 0.037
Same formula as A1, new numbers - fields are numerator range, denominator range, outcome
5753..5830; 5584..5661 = 1.19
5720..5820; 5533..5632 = 1.20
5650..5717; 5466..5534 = 1.11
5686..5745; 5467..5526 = 1.18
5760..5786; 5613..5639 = 1.15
